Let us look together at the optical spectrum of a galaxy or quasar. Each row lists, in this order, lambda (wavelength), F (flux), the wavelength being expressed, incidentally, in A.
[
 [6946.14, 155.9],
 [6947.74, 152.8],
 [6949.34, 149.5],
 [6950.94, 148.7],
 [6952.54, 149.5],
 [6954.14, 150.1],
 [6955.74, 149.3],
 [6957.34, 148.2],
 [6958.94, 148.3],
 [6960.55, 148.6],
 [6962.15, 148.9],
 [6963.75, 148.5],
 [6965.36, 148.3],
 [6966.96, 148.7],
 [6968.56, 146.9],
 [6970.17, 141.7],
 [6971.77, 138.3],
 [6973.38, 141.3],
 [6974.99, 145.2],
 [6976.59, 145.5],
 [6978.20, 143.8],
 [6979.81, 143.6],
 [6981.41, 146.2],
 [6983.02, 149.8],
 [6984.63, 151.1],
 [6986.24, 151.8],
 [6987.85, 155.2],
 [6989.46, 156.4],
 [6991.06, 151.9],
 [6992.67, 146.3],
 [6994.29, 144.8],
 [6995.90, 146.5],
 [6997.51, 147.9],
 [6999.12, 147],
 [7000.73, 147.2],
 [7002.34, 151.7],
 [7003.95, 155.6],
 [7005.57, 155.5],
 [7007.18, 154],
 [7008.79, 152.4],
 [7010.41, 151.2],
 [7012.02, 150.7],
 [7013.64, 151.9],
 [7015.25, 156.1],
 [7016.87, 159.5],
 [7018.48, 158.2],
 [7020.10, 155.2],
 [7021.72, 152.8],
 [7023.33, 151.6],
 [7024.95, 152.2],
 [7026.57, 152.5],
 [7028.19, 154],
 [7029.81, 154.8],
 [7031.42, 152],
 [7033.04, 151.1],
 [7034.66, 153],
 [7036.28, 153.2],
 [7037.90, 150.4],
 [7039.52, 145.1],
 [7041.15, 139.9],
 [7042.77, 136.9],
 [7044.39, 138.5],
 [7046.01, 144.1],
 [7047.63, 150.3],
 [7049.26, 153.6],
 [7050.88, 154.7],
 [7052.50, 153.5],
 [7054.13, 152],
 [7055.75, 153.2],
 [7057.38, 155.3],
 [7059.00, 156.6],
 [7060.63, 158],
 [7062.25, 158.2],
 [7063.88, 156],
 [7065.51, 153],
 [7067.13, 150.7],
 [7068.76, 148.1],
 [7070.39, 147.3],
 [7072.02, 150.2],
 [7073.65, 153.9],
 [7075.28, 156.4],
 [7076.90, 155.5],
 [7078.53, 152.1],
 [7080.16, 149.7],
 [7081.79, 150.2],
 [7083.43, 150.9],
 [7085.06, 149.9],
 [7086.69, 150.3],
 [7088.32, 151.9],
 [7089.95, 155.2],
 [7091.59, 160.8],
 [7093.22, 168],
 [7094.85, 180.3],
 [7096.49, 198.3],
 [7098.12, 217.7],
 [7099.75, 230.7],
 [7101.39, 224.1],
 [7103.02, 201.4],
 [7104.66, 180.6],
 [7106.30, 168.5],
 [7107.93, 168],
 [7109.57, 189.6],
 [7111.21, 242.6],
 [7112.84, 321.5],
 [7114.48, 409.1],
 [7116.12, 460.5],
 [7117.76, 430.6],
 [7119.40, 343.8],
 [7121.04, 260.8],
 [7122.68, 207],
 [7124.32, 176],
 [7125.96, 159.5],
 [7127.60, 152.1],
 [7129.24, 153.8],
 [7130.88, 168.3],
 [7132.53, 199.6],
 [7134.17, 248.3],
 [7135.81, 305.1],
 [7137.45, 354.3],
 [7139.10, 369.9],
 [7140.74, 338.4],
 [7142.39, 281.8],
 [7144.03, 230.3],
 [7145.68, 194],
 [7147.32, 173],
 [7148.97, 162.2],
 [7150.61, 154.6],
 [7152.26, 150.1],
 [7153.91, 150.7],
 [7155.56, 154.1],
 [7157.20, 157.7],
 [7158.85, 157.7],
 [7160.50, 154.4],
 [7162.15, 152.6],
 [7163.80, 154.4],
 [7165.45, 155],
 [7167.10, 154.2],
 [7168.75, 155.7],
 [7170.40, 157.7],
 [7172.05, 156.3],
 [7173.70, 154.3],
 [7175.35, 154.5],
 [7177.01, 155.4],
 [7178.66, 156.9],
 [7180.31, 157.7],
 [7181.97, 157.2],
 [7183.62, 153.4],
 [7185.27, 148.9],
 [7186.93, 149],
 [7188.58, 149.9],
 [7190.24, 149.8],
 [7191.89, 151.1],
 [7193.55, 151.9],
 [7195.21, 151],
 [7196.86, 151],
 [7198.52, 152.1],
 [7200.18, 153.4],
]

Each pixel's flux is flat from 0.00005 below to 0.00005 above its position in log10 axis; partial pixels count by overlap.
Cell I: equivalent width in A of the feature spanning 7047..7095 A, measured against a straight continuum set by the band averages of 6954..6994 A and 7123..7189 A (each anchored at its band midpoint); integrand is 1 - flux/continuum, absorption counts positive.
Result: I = 3.8 A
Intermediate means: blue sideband 148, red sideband 185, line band 154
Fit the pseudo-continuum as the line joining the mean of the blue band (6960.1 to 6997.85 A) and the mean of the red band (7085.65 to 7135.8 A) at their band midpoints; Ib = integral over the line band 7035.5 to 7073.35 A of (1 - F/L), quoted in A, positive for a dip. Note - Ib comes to 8.0 A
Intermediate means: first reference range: 147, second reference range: 224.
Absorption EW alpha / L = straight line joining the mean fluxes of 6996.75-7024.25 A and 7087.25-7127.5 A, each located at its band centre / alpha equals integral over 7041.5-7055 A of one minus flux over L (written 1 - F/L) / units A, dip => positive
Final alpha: 2.6 A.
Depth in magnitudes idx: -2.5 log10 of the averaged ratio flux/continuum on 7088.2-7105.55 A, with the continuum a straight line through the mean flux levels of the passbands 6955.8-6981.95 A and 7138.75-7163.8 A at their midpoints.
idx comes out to -0.06 mag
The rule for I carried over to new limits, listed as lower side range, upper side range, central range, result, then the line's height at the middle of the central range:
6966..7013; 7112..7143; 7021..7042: 4.2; 189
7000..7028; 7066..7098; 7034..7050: 0.9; 155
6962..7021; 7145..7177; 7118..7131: -4.9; 156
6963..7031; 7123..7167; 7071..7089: 2.6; 178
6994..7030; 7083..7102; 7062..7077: 1.6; 171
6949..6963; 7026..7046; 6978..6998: 0.0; 149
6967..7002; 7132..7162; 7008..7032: 1.3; 163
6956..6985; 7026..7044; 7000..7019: -0.7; 148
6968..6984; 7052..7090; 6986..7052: -1.3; 148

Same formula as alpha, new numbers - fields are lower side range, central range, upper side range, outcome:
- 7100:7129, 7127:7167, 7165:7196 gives 0.4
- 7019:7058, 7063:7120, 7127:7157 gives -4.3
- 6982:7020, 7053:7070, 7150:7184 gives -0.1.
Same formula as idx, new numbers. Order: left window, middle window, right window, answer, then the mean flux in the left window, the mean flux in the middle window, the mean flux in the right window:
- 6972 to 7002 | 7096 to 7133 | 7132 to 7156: -0.104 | 148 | 238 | 233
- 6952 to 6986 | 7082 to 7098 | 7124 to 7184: 0.056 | 147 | 165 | 187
